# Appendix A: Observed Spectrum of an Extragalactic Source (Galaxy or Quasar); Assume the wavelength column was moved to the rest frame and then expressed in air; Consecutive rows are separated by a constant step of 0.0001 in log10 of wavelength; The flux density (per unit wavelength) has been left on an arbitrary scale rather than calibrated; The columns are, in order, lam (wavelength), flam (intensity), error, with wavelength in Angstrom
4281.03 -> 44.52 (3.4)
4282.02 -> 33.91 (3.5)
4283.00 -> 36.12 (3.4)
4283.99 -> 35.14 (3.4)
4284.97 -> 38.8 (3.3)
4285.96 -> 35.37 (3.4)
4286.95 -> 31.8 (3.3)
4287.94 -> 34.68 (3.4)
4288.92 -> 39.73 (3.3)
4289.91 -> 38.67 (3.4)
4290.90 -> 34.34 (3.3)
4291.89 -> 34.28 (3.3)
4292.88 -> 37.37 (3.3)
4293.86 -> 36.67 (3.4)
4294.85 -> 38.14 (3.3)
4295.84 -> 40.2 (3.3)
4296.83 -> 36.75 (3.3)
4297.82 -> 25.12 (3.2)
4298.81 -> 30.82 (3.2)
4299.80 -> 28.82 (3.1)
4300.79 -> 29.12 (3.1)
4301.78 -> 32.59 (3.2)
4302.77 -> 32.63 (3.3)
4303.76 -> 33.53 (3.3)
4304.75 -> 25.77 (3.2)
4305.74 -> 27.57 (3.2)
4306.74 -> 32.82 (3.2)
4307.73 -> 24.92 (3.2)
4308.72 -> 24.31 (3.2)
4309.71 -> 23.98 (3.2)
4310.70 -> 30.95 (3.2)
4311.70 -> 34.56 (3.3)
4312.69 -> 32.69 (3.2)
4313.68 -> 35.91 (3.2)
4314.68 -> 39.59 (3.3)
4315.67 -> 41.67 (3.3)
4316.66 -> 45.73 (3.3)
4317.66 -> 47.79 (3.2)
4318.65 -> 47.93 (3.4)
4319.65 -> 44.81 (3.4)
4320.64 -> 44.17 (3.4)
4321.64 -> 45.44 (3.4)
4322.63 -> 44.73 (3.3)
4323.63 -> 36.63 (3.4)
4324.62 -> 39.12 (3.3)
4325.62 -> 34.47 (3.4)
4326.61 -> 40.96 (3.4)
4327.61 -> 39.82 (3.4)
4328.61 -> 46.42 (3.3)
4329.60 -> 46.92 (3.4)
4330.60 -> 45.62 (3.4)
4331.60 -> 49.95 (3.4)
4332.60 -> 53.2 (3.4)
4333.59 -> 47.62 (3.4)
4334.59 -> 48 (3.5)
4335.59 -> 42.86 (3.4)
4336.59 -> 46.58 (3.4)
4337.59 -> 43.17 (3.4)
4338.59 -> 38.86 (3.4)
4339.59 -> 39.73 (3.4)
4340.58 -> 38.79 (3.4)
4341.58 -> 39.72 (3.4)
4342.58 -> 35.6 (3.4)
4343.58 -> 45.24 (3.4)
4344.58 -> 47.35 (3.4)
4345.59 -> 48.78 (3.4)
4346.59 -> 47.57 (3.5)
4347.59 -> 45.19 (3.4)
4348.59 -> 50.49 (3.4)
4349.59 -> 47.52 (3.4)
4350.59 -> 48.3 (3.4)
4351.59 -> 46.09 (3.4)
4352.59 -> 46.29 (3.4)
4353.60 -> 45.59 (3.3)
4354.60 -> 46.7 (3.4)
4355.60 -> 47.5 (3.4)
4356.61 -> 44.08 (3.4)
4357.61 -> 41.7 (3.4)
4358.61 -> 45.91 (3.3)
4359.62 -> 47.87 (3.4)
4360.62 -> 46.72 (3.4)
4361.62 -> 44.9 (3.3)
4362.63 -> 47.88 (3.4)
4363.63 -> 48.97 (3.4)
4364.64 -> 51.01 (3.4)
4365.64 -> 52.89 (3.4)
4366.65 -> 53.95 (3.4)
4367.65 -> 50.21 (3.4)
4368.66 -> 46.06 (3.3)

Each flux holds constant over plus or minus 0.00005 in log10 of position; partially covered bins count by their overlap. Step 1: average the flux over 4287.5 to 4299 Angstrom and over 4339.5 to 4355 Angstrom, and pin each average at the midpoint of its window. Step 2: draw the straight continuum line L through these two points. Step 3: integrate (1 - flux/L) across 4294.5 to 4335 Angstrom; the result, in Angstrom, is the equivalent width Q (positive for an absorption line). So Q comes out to 1.8 Angstrom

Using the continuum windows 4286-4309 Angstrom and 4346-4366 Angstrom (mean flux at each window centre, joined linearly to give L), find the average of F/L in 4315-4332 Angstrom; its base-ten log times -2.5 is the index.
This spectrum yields -0.12 mag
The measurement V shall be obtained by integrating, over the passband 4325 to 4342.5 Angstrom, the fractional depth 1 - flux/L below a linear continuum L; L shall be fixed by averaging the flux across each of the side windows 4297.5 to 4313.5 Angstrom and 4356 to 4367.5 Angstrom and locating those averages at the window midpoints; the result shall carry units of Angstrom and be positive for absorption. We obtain -2.2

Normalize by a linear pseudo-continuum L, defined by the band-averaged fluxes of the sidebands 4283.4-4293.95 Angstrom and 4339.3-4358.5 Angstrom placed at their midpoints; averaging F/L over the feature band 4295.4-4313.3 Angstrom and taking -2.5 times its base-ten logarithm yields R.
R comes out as 0.25 mag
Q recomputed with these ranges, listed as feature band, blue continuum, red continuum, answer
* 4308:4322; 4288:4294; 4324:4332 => 0.86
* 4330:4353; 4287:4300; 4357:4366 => -0.81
